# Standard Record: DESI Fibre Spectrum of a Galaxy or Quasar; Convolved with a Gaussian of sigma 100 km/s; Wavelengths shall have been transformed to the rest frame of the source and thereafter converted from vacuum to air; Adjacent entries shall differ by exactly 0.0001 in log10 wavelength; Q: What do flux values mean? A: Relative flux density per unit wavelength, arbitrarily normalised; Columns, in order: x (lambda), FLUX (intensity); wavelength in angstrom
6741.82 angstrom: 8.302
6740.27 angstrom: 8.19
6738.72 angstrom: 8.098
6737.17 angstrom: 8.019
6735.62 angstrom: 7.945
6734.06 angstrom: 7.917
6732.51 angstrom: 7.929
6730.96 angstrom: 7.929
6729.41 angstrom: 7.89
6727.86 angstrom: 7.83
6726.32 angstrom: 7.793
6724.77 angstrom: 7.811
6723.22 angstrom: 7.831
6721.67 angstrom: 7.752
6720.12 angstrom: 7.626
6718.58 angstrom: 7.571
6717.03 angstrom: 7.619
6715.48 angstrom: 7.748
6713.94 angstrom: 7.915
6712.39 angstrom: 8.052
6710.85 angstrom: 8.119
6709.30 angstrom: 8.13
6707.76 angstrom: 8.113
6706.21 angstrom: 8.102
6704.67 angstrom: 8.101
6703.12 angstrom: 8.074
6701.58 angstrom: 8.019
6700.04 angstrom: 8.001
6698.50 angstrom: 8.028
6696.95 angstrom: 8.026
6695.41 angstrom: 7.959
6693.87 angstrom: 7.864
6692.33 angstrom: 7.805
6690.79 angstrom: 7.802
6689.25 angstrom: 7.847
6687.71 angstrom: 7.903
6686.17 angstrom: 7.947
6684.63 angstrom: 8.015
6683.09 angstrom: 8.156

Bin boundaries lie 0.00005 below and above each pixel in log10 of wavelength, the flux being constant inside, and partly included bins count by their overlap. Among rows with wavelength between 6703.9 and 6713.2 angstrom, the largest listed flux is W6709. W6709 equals 8.13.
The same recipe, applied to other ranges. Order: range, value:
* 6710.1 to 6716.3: 8.119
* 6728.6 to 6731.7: 7.929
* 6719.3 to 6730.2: 7.89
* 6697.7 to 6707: 8.102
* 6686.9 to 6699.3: 8.028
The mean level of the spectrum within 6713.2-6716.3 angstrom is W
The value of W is 7.83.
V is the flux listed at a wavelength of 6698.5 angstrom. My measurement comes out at 8.028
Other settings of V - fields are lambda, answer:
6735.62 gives 7.945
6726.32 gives 7.793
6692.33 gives 7.805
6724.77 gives 7.811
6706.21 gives 8.102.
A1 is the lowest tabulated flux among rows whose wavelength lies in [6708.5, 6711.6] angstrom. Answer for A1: 8.119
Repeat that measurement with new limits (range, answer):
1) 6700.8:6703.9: 8.019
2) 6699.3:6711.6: 8.001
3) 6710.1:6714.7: 7.915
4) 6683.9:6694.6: 7.802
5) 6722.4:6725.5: 7.811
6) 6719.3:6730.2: 7.626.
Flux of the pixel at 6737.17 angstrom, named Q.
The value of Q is 8.019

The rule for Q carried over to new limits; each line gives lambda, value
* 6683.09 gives 8.156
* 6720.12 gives 7.626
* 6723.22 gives 7.831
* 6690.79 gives 7.802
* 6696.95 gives 8.026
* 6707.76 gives 8.113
